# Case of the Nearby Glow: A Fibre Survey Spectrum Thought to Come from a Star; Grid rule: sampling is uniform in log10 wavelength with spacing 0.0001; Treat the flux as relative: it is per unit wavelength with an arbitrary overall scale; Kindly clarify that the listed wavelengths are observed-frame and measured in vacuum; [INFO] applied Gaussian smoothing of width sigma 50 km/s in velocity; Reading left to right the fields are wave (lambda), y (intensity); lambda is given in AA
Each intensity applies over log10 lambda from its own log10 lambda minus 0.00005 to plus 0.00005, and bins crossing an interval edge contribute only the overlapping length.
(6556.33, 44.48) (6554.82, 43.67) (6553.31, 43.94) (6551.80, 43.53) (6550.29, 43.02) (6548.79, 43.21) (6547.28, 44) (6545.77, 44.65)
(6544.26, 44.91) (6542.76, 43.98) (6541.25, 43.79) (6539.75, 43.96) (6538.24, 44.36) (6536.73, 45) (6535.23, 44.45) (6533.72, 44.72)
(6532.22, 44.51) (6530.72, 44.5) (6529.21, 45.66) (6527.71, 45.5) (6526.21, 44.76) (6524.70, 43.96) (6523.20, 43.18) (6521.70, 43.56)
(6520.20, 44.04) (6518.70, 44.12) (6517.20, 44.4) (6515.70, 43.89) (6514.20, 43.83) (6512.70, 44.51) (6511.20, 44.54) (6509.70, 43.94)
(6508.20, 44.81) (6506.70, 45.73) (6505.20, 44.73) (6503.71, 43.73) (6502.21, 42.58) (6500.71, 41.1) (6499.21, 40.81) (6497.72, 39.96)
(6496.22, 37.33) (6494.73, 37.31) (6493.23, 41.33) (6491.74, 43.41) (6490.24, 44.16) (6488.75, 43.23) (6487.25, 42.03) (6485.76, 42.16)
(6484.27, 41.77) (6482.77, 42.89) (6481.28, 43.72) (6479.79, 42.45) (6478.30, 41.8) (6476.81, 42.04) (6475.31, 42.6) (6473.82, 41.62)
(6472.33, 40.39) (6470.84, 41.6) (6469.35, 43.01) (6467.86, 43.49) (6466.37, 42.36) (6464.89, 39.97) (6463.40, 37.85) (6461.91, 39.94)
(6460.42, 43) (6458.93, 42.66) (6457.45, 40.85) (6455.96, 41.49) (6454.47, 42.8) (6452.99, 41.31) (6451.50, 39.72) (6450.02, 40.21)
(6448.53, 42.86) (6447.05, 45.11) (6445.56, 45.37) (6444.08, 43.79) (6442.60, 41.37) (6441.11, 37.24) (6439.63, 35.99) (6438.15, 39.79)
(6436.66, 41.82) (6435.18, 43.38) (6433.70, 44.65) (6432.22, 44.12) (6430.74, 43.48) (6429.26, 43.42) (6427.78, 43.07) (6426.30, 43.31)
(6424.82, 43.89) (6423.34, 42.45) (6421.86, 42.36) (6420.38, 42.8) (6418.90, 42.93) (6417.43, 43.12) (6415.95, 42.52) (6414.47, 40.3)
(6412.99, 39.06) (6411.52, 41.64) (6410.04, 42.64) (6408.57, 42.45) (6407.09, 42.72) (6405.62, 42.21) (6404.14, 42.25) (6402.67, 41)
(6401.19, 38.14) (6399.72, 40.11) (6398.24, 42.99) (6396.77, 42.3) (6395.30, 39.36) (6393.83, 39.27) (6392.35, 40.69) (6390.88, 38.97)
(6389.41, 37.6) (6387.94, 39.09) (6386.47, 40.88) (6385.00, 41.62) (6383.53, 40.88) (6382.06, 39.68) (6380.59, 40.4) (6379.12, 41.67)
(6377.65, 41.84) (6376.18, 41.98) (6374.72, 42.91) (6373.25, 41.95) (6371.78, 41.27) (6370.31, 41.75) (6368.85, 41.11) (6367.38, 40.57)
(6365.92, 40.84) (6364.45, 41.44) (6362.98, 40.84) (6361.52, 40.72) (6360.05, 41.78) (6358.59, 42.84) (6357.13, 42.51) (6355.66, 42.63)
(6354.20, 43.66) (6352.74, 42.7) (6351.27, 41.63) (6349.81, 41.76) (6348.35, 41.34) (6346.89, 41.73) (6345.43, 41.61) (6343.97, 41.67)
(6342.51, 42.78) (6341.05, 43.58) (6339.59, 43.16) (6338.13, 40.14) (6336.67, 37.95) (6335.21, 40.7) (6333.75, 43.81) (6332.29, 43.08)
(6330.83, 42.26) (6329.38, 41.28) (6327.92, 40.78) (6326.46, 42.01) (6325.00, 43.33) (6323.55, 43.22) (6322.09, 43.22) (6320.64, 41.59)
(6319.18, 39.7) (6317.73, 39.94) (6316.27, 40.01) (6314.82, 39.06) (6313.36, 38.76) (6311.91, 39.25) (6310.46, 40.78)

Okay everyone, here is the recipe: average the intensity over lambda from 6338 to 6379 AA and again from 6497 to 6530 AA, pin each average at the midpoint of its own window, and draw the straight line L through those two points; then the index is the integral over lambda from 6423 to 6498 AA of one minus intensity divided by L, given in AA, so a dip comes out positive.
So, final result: 2.2 AA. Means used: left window 41.9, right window 43.8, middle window 41.9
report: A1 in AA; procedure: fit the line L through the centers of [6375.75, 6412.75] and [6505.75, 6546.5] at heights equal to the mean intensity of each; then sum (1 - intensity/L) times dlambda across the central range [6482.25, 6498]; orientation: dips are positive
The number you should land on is 0.7 AA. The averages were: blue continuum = 40.9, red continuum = 44.4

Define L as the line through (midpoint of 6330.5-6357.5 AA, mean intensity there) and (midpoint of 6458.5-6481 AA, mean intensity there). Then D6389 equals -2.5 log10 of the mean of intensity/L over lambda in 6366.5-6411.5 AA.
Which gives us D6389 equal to 0.02 mag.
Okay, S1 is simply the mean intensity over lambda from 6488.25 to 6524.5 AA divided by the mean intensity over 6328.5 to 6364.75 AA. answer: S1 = 1.02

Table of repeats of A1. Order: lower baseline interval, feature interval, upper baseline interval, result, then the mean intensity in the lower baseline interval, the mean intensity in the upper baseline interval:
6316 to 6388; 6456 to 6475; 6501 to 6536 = 0.9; 41.6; 44.3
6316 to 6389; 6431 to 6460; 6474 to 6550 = 0.5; 41.6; 43.3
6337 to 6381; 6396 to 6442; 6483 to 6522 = 0.4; 41.8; 42.8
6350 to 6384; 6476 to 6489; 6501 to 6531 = 0.4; 41.6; 44.2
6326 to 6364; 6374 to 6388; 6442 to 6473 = 0.2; 41.9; 41.9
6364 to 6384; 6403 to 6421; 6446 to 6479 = -0.2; 41.3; 41.7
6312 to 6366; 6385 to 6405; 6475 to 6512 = 0.8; 41.6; 42.4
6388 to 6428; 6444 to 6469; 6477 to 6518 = 0.1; 41.4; 42.7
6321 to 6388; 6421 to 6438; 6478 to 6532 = -0.3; 41.7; 43.1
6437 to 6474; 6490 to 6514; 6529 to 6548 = 0.3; 41.4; 44.5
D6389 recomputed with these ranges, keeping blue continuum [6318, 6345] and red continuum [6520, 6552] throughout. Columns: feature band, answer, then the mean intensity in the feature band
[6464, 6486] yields 0.037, 42.1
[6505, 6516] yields -0.013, 44.5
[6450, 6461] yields 0.044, 41.6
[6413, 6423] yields 0.020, 42.1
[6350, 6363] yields -0.001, 42.2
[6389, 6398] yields 0.069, 40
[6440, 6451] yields 0.030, 42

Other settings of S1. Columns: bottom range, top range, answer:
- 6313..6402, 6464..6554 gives 1.05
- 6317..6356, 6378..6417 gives 0.97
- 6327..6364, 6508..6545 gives 1.06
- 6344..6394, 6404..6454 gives 1.02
